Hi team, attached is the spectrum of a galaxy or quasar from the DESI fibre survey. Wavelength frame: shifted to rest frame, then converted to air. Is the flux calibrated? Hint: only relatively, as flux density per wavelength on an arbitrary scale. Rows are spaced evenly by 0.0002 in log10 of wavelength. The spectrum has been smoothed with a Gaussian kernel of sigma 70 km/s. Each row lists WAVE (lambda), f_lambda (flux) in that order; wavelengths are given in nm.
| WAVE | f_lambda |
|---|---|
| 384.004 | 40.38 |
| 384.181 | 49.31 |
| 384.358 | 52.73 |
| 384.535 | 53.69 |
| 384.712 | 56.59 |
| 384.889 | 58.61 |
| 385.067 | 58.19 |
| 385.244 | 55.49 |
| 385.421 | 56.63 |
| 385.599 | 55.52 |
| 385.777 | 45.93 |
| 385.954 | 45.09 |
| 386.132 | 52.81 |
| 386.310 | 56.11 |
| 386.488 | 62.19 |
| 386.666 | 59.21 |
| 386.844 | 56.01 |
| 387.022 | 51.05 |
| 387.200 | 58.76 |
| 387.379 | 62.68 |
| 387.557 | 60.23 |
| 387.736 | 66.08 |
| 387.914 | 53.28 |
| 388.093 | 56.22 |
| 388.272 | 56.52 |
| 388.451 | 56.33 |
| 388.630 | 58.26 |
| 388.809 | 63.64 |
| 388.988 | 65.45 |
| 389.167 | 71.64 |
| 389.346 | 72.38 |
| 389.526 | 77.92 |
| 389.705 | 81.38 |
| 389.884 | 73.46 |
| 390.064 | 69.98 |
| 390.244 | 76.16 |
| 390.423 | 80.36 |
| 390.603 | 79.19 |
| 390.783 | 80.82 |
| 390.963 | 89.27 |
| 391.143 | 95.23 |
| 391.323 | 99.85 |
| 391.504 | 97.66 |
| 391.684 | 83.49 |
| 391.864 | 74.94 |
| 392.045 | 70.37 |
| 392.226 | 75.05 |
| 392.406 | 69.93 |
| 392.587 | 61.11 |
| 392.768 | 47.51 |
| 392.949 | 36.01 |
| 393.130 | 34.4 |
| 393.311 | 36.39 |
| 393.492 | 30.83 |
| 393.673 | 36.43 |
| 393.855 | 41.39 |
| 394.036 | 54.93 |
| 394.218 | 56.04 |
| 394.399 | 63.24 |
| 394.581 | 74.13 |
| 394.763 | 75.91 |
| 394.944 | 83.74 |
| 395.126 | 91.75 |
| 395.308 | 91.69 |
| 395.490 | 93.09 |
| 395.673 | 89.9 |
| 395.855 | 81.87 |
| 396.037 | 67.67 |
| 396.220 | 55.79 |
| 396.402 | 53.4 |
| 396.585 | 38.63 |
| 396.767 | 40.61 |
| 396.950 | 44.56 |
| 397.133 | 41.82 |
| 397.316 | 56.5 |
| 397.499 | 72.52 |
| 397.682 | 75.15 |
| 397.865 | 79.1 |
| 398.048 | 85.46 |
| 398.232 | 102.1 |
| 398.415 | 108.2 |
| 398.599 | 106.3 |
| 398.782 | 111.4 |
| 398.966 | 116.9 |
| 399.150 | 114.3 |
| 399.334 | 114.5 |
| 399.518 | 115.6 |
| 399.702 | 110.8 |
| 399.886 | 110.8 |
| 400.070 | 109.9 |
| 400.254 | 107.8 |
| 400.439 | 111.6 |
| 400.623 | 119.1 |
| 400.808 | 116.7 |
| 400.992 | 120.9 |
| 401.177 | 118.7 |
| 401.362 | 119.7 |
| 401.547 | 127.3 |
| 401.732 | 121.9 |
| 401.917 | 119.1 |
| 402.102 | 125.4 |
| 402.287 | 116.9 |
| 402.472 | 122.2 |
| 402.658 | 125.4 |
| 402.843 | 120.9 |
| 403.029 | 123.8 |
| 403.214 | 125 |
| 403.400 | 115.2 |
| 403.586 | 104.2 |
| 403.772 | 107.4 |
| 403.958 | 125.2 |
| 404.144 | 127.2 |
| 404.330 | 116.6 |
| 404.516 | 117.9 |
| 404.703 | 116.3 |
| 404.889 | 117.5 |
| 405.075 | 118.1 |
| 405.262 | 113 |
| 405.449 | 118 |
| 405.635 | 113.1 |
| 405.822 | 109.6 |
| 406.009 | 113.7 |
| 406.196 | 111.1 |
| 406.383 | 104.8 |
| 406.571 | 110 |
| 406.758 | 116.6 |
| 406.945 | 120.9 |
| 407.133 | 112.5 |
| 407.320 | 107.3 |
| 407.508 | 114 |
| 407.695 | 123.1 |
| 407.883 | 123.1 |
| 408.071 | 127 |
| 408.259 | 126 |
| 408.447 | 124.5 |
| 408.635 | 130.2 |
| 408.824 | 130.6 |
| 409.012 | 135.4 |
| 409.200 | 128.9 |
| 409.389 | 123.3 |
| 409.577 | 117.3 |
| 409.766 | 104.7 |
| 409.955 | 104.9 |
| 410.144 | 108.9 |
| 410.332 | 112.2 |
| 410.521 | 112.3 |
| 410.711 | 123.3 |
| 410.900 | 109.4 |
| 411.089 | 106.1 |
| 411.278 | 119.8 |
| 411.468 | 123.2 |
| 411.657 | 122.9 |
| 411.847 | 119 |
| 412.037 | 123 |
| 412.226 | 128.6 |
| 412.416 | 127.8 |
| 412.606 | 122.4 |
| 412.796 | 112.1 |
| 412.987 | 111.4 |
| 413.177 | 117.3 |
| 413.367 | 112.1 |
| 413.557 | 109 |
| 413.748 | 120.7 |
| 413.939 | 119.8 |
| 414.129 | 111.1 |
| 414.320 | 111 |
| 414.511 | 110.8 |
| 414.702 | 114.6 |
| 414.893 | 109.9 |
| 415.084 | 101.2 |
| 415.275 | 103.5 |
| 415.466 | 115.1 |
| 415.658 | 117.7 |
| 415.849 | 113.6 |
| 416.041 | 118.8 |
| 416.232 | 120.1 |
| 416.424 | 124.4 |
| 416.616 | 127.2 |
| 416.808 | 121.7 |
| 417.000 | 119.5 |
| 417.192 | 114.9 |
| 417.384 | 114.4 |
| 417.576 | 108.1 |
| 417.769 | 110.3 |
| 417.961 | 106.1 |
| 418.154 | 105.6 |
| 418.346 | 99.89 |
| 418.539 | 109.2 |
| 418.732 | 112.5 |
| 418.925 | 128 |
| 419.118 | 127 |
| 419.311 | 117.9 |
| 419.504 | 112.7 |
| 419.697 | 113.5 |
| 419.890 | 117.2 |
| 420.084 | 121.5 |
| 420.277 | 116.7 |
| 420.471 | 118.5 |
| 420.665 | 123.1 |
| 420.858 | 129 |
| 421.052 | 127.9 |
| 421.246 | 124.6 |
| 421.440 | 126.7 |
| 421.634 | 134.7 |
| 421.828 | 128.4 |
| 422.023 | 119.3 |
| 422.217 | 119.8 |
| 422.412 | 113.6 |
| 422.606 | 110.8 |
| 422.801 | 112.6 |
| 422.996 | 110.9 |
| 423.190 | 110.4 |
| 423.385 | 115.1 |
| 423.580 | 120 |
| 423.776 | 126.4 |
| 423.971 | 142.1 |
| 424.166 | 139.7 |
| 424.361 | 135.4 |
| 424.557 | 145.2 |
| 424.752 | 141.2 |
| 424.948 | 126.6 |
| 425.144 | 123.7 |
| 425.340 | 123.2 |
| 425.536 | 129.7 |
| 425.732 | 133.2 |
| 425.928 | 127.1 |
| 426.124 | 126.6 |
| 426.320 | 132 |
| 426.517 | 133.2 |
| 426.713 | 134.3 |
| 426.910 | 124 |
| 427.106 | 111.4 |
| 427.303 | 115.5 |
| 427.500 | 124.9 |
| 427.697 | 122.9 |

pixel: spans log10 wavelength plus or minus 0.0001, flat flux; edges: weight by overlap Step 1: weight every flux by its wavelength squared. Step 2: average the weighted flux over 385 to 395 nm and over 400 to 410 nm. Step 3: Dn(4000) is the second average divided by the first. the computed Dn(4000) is 2.01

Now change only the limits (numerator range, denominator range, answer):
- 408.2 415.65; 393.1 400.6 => 1.60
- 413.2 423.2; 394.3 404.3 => 1.29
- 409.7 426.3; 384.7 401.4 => 1.81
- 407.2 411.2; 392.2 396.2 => 2.03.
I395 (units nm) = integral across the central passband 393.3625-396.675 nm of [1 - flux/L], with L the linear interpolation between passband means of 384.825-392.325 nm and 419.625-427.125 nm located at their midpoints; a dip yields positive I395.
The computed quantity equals 0.54 nm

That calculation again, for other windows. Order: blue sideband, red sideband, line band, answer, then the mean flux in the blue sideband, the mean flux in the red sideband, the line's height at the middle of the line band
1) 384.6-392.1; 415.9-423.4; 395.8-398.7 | 0.432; 66.7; 118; 81.2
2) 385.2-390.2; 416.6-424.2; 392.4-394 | 0.629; 60.9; 119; 70.6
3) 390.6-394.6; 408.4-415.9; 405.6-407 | -0.156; 64.2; 117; 101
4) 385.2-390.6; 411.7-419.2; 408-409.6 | -0.389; 62.3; 115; 103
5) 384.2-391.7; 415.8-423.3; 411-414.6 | -0.364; 65.5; 118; 107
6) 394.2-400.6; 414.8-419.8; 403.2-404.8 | -0.371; 85.1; 114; 94.8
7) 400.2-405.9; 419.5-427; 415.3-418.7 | 0.241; 118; 125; 123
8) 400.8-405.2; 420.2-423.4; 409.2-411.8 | 0.103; 120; 120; 120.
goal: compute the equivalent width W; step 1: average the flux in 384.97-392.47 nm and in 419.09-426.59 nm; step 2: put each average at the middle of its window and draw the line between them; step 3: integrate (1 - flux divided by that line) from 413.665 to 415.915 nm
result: -0.03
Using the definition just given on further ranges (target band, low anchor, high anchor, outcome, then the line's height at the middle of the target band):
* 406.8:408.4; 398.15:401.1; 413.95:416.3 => -0.098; 112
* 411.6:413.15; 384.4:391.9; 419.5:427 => -0.201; 107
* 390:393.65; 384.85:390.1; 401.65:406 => 0.295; 75.9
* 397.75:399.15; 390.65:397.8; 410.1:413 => -0.411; 78.6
